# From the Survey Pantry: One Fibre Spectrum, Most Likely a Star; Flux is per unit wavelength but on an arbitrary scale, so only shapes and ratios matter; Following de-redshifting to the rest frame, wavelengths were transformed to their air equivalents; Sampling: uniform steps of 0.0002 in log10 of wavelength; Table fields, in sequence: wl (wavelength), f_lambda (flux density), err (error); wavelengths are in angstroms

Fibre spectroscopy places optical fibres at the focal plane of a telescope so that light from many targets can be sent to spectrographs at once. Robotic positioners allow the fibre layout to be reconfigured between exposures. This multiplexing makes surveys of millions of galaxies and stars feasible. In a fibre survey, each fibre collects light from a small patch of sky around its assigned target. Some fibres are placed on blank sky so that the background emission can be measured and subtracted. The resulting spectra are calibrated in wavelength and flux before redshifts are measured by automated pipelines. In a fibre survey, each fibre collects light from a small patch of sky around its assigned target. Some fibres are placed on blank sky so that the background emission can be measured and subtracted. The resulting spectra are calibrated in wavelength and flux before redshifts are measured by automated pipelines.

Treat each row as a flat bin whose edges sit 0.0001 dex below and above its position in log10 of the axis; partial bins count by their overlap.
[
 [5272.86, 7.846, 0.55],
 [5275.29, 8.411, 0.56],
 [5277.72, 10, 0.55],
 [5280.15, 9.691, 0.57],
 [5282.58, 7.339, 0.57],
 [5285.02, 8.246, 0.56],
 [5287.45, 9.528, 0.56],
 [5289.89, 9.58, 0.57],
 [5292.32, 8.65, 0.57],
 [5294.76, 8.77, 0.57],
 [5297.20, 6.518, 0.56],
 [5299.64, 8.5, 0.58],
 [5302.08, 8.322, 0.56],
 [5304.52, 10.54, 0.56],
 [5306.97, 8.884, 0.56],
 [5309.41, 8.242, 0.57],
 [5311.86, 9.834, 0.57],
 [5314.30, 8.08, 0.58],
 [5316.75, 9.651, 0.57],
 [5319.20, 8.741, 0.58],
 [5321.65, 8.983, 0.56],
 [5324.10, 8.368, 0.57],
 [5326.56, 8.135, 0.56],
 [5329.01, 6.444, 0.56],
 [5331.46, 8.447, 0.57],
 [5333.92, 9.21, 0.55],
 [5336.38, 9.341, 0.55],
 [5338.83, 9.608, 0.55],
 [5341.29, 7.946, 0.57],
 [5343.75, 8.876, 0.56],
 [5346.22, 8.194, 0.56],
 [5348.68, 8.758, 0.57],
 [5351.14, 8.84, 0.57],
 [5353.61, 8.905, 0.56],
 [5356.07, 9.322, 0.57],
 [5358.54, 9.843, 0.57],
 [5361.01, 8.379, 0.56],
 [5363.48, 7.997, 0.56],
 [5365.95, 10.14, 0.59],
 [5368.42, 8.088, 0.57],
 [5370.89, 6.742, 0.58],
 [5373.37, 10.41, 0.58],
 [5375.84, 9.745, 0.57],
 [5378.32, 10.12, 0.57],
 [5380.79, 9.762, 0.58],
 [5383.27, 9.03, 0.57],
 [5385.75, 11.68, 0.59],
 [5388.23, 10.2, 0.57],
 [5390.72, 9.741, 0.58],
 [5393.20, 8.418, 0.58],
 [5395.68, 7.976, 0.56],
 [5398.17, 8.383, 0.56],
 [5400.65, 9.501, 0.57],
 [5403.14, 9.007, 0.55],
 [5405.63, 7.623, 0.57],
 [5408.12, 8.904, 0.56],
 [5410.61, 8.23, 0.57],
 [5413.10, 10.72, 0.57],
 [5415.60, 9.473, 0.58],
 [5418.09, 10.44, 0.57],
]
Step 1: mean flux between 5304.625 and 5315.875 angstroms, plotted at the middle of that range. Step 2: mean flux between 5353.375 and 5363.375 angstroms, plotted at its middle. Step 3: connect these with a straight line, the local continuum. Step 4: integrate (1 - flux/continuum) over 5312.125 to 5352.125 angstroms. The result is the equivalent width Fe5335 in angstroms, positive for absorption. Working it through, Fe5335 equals 1.6 angstroms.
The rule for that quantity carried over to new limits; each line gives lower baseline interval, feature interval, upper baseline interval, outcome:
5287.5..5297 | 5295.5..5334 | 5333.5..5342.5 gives 1.6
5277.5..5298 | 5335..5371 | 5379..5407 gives 0.9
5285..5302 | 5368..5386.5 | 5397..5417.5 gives -1.1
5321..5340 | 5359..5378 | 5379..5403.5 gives 0.4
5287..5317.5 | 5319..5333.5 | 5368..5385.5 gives 1.3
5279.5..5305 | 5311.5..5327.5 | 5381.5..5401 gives 0.1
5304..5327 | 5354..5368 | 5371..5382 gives 0.6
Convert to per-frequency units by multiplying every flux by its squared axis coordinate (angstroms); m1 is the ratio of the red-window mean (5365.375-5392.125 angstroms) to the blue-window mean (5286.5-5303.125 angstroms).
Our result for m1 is 1.2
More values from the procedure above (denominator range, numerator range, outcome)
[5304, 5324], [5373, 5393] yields 1.14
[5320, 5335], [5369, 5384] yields 1.14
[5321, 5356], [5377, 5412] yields 1.09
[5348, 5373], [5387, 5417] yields 1.05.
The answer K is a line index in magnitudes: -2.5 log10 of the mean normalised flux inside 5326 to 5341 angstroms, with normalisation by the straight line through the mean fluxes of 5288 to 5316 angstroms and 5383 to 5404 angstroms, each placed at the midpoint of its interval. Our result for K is 0.06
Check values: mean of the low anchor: 8.76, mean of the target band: 8.52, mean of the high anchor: 9.34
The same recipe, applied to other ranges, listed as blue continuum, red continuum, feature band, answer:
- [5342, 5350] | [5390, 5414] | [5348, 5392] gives -0.08 mag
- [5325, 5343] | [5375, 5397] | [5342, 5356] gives 0.01 mag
